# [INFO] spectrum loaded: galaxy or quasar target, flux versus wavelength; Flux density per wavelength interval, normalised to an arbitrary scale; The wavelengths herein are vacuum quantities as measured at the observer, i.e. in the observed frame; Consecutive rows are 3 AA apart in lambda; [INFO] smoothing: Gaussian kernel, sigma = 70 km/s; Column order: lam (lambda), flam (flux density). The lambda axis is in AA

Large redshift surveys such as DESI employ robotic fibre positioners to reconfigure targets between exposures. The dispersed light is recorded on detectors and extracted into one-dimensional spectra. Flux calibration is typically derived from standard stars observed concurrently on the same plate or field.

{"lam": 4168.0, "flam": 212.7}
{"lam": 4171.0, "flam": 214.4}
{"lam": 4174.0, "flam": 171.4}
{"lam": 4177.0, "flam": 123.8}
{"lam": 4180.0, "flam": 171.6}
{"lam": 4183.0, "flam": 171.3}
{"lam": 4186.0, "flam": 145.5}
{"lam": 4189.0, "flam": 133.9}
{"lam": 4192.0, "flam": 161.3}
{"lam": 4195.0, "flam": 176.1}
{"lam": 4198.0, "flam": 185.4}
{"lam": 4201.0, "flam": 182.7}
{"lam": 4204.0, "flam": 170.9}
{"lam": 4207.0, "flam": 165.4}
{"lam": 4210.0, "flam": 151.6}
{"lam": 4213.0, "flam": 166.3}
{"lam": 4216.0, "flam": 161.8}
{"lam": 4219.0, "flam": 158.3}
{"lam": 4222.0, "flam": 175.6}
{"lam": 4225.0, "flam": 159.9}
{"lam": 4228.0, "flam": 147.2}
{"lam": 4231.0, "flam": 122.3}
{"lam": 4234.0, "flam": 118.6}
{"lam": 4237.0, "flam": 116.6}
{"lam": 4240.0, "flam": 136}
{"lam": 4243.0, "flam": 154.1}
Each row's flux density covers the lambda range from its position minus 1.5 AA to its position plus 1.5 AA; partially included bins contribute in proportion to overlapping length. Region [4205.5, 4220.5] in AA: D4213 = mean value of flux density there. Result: 161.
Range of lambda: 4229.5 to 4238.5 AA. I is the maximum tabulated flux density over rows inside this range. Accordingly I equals 122.3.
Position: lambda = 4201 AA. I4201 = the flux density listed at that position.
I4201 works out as 182.7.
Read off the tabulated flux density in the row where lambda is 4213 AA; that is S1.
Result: 166.3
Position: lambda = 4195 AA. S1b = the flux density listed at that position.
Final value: 176.1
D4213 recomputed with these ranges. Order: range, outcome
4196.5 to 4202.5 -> 184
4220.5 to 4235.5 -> 145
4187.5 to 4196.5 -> 157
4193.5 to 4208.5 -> 176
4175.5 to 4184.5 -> 156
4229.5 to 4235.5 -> 120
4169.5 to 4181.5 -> 170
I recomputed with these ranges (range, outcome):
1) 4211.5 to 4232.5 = 175.6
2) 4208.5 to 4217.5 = 166.3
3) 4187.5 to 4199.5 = 185.4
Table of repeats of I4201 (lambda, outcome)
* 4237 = 116.6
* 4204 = 170.9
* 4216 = 161.8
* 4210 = 151.6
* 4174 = 171.4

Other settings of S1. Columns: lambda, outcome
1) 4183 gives 171.3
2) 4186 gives 145.5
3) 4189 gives 133.9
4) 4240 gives 136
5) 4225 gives 159.9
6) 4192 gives 161.3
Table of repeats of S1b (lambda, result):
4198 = 185.4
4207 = 165.4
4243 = 154.1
